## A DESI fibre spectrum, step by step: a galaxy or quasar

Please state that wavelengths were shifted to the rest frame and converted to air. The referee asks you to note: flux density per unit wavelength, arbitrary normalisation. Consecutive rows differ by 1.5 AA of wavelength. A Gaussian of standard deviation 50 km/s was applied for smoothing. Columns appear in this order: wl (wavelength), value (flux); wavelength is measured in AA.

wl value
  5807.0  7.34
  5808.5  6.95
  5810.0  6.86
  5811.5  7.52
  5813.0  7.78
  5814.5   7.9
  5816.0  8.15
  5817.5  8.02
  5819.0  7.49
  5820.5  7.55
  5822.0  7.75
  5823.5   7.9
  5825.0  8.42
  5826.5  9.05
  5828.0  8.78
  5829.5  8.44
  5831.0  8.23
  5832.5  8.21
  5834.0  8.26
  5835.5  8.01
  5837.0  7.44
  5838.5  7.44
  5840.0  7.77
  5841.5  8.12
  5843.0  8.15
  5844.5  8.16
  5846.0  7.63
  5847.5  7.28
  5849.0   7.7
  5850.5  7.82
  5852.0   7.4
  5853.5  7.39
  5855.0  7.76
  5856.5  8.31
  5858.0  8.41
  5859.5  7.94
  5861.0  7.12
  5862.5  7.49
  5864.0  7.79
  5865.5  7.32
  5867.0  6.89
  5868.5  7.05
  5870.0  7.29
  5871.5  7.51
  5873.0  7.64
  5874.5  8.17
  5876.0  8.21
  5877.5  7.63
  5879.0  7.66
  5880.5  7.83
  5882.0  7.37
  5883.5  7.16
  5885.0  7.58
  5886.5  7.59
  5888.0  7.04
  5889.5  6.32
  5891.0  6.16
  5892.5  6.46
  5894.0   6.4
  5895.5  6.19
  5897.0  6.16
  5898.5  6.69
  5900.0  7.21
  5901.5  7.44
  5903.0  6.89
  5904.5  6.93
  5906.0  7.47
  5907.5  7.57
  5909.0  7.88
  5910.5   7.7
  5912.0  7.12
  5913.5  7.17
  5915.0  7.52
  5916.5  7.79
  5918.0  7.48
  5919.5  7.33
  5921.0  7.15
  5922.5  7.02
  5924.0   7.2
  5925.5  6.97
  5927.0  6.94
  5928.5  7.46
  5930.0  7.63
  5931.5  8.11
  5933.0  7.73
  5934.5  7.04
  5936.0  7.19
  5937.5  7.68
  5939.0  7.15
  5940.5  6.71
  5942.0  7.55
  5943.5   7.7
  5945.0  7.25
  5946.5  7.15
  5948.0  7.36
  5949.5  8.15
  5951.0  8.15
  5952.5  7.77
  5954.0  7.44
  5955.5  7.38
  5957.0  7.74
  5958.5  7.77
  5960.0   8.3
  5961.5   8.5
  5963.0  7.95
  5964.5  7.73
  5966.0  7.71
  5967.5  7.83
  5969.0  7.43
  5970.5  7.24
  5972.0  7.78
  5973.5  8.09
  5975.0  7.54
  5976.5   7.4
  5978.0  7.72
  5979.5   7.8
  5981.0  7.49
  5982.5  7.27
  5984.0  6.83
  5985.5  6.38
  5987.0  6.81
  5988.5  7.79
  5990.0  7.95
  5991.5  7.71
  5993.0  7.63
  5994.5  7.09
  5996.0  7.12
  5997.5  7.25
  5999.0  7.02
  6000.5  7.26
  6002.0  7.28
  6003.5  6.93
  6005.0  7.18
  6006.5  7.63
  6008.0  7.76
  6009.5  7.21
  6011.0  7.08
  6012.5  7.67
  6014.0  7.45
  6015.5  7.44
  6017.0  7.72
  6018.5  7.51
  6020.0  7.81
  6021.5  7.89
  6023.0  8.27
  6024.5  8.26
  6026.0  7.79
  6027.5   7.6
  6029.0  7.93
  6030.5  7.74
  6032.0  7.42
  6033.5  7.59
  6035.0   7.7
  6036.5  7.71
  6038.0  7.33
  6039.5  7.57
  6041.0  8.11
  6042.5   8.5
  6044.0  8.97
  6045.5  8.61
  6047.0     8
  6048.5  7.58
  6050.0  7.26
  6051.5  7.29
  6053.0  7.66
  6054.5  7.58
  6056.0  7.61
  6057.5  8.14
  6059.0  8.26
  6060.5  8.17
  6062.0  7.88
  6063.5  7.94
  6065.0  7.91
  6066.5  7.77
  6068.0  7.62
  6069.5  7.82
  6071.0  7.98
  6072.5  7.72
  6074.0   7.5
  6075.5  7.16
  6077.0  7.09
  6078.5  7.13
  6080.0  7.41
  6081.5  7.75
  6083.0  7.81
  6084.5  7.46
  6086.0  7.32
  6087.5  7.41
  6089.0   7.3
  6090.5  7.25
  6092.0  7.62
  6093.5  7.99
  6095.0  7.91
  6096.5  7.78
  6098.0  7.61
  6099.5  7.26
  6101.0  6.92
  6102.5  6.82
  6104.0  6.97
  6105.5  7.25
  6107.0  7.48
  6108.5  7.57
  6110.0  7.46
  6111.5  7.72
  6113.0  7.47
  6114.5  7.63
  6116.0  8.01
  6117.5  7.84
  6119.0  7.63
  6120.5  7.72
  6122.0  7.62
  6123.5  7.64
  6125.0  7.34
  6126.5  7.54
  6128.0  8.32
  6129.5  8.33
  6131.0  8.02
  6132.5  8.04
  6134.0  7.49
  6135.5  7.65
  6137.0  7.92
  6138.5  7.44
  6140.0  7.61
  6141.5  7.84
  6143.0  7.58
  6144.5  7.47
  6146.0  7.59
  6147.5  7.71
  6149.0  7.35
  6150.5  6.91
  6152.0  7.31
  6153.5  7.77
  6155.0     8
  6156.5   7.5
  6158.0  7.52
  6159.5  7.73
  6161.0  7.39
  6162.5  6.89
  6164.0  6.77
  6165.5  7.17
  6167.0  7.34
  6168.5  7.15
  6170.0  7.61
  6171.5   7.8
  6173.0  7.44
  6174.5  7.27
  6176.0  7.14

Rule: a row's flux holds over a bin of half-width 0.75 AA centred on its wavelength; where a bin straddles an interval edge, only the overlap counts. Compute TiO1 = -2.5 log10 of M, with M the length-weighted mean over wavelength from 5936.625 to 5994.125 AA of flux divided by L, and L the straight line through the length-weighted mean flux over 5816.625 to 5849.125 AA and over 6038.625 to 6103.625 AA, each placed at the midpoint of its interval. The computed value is 0.035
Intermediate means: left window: 8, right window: 7.68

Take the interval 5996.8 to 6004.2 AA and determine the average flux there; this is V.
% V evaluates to 7.15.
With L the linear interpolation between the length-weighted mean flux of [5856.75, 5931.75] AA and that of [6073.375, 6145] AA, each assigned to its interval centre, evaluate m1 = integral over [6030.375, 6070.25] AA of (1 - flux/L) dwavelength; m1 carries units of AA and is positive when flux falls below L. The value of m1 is -1.9 AA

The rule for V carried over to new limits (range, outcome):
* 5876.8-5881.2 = 7.71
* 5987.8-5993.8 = 7.76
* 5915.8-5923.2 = 7.35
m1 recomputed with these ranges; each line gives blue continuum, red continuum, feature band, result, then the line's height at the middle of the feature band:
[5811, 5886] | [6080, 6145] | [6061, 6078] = -0.09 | 7.63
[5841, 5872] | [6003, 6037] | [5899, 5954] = 1.68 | 7.63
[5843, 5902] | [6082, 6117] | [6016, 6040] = -0.93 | 7.45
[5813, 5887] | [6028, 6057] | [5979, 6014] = 2.20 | 7.8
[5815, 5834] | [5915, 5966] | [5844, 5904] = 4.20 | 7.9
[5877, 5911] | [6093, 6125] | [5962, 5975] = -0.86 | 7.24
